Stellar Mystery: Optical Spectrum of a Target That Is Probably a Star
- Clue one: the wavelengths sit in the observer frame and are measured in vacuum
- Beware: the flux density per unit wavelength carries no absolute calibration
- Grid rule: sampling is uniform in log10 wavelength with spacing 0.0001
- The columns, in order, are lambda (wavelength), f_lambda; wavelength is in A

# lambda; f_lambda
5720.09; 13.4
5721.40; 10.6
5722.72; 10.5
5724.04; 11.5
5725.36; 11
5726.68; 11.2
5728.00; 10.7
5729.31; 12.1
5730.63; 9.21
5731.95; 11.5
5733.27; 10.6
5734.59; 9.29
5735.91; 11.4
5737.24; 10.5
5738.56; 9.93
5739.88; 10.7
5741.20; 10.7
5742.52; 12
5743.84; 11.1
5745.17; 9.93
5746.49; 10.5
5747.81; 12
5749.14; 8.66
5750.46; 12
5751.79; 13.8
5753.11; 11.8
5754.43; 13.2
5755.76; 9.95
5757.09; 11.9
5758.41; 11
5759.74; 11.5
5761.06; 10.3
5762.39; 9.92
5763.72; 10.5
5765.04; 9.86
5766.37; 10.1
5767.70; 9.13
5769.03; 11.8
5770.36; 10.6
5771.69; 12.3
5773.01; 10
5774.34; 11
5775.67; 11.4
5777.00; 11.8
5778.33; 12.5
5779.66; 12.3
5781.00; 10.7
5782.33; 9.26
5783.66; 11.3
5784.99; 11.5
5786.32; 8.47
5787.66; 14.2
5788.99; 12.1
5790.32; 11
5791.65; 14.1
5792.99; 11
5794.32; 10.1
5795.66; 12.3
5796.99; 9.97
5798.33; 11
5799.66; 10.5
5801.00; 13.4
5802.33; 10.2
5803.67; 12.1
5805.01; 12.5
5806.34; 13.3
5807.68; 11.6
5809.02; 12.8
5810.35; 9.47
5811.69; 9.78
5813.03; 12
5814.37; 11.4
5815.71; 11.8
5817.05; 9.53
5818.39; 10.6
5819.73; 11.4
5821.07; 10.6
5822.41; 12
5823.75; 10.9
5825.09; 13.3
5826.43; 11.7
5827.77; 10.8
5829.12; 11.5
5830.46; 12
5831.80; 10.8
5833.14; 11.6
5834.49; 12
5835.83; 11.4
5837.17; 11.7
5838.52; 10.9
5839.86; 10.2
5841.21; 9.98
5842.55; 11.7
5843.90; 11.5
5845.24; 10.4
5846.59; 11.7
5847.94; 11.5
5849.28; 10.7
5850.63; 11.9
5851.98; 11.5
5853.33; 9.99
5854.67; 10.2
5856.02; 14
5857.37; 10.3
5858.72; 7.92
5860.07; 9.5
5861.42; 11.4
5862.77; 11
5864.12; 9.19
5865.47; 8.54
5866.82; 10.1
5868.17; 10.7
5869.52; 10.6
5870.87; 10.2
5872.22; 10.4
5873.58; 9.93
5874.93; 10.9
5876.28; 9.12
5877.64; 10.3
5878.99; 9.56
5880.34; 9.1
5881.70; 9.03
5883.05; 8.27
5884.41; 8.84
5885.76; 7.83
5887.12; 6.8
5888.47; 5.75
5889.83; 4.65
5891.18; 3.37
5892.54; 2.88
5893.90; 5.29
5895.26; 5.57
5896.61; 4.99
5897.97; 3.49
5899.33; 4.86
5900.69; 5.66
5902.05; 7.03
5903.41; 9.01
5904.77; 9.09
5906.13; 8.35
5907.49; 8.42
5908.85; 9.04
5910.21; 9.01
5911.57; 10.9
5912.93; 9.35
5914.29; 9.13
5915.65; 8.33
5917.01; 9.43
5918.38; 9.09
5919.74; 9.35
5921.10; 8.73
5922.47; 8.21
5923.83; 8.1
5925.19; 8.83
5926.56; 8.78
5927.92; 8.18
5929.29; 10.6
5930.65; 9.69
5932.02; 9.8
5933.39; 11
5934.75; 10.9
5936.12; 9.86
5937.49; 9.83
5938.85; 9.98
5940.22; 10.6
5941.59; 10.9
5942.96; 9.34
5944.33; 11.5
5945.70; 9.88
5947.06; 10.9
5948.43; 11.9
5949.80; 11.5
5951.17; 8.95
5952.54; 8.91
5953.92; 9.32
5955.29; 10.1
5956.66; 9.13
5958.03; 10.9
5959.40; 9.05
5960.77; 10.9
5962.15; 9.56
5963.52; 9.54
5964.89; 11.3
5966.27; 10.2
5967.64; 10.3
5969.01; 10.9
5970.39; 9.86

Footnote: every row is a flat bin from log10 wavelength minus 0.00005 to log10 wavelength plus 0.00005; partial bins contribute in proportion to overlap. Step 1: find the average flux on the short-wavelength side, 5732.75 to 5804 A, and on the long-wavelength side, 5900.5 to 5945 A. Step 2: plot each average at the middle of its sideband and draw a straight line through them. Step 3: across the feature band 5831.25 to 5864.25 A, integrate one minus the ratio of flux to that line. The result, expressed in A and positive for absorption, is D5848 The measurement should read -2.5 A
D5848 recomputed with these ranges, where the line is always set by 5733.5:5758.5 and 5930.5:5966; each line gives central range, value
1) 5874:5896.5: 6.84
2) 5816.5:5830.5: -0.72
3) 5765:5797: -0.84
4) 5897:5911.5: 4.04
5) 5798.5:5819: -1.12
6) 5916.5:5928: 1.73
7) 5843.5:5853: -0.56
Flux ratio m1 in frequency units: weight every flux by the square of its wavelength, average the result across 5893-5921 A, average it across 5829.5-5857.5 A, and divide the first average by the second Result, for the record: 0.7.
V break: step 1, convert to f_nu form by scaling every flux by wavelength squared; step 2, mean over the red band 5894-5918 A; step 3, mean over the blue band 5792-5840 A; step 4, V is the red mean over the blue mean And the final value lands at 0.70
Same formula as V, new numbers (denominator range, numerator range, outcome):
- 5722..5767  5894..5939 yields 0.83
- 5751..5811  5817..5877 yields 0.98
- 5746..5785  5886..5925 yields 0.69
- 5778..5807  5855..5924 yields 0.76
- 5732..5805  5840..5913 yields 0.83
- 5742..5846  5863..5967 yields 0.83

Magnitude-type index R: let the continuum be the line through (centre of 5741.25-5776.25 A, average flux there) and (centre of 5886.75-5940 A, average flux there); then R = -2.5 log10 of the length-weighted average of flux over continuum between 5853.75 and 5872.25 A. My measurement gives -0.15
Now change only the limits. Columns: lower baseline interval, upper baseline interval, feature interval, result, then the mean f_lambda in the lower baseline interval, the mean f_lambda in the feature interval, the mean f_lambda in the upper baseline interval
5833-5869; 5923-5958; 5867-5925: 0.27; 10.8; 8.09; 9.95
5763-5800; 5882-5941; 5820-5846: -0.14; 11.1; 11.3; 8.08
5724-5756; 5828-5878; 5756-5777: 0.02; 11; 10.8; 10.7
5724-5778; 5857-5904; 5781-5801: -0.12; 10.9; 11.3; 8.04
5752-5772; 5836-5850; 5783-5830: -0.04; 11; 11.4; 11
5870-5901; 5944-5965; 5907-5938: -0.06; 7.29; 9.33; 10.2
